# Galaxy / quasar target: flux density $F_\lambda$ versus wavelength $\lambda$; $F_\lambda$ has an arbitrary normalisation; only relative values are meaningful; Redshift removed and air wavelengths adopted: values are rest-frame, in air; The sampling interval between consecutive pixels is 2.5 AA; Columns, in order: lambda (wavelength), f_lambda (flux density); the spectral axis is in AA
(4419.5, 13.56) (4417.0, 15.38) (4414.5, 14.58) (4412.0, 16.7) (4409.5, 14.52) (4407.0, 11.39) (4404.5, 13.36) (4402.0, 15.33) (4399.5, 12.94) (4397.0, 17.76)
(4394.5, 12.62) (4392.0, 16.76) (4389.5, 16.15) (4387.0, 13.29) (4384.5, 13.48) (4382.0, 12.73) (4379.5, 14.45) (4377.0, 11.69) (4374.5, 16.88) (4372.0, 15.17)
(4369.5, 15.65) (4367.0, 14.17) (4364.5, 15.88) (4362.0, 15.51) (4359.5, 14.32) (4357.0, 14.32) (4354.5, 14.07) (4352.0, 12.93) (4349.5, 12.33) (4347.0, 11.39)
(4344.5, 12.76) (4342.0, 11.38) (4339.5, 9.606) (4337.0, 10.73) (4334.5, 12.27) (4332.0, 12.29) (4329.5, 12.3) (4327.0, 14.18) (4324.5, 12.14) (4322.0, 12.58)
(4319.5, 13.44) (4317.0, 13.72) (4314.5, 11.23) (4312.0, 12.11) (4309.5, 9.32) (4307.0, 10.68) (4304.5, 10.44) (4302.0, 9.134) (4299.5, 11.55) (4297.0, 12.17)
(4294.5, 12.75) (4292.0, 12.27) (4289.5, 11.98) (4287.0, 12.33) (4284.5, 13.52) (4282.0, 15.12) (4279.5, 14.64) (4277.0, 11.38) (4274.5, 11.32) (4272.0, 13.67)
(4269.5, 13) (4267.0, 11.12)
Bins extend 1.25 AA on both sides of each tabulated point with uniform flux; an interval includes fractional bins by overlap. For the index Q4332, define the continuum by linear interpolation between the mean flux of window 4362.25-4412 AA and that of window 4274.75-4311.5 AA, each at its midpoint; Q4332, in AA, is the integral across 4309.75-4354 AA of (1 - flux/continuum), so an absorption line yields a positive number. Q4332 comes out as 2.79 AA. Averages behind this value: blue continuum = 11.9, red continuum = 14.5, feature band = 12.2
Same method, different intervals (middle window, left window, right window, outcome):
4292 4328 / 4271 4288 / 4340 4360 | 3.2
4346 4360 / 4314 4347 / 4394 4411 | -0.4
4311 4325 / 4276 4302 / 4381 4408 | 0.5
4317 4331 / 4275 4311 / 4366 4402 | -0.2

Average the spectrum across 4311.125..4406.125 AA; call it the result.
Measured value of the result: 13.5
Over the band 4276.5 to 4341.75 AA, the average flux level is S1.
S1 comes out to 12.1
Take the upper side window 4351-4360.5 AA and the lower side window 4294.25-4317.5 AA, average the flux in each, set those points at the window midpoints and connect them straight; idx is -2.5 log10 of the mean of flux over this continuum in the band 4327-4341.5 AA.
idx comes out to 0.09 mag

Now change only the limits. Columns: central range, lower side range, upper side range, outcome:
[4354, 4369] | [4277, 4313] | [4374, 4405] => -0.085 mag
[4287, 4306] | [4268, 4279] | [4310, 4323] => 0.084 mag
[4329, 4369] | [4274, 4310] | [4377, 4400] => 0.037 mag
